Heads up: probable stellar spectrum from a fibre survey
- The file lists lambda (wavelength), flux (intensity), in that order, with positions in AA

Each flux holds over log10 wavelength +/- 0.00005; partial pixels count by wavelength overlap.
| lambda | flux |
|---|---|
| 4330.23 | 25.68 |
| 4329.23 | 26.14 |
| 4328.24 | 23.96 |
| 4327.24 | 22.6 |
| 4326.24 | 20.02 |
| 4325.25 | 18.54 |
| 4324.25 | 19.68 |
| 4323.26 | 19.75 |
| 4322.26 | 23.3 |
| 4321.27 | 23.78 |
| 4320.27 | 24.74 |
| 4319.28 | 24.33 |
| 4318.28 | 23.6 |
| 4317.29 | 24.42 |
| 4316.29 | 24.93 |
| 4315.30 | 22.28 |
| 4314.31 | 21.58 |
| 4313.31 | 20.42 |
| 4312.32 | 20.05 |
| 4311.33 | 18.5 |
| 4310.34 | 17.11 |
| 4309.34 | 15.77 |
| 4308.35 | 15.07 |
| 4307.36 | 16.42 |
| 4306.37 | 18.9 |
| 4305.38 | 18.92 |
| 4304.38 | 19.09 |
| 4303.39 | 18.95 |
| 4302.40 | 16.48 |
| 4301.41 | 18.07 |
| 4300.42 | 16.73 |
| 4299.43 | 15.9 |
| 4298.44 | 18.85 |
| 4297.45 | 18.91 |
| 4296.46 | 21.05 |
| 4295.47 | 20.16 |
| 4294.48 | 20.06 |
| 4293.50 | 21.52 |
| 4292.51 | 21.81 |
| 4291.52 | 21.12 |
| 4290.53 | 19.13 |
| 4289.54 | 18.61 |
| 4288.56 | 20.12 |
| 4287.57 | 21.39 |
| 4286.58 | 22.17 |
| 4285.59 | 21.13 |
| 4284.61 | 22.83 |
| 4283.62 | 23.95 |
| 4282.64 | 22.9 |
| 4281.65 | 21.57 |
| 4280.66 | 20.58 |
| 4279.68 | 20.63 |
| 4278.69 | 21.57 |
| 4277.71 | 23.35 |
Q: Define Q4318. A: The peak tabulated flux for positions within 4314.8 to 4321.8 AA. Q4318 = 24.93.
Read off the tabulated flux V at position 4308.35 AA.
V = 15.07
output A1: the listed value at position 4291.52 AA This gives 21.12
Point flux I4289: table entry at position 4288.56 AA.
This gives 20.12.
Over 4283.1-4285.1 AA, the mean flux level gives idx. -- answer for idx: 23.4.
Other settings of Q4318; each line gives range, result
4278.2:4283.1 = 22.9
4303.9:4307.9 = 19.09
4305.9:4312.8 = 20.05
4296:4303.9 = 21.05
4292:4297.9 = 21.81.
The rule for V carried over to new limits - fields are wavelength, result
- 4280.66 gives 20.58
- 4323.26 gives 19.75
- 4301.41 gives 18.07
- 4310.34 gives 17.11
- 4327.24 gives 22.6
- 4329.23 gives 26.14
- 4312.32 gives 20.05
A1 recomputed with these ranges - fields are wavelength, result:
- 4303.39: 18.95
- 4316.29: 24.93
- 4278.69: 21.57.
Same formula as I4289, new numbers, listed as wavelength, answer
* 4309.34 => 15.77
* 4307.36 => 16.42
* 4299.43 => 15.9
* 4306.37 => 18.9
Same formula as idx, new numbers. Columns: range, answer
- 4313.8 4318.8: 23.3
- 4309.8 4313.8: 19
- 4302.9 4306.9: 18.9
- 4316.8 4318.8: 24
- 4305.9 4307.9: 17.6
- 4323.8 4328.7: 20.9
